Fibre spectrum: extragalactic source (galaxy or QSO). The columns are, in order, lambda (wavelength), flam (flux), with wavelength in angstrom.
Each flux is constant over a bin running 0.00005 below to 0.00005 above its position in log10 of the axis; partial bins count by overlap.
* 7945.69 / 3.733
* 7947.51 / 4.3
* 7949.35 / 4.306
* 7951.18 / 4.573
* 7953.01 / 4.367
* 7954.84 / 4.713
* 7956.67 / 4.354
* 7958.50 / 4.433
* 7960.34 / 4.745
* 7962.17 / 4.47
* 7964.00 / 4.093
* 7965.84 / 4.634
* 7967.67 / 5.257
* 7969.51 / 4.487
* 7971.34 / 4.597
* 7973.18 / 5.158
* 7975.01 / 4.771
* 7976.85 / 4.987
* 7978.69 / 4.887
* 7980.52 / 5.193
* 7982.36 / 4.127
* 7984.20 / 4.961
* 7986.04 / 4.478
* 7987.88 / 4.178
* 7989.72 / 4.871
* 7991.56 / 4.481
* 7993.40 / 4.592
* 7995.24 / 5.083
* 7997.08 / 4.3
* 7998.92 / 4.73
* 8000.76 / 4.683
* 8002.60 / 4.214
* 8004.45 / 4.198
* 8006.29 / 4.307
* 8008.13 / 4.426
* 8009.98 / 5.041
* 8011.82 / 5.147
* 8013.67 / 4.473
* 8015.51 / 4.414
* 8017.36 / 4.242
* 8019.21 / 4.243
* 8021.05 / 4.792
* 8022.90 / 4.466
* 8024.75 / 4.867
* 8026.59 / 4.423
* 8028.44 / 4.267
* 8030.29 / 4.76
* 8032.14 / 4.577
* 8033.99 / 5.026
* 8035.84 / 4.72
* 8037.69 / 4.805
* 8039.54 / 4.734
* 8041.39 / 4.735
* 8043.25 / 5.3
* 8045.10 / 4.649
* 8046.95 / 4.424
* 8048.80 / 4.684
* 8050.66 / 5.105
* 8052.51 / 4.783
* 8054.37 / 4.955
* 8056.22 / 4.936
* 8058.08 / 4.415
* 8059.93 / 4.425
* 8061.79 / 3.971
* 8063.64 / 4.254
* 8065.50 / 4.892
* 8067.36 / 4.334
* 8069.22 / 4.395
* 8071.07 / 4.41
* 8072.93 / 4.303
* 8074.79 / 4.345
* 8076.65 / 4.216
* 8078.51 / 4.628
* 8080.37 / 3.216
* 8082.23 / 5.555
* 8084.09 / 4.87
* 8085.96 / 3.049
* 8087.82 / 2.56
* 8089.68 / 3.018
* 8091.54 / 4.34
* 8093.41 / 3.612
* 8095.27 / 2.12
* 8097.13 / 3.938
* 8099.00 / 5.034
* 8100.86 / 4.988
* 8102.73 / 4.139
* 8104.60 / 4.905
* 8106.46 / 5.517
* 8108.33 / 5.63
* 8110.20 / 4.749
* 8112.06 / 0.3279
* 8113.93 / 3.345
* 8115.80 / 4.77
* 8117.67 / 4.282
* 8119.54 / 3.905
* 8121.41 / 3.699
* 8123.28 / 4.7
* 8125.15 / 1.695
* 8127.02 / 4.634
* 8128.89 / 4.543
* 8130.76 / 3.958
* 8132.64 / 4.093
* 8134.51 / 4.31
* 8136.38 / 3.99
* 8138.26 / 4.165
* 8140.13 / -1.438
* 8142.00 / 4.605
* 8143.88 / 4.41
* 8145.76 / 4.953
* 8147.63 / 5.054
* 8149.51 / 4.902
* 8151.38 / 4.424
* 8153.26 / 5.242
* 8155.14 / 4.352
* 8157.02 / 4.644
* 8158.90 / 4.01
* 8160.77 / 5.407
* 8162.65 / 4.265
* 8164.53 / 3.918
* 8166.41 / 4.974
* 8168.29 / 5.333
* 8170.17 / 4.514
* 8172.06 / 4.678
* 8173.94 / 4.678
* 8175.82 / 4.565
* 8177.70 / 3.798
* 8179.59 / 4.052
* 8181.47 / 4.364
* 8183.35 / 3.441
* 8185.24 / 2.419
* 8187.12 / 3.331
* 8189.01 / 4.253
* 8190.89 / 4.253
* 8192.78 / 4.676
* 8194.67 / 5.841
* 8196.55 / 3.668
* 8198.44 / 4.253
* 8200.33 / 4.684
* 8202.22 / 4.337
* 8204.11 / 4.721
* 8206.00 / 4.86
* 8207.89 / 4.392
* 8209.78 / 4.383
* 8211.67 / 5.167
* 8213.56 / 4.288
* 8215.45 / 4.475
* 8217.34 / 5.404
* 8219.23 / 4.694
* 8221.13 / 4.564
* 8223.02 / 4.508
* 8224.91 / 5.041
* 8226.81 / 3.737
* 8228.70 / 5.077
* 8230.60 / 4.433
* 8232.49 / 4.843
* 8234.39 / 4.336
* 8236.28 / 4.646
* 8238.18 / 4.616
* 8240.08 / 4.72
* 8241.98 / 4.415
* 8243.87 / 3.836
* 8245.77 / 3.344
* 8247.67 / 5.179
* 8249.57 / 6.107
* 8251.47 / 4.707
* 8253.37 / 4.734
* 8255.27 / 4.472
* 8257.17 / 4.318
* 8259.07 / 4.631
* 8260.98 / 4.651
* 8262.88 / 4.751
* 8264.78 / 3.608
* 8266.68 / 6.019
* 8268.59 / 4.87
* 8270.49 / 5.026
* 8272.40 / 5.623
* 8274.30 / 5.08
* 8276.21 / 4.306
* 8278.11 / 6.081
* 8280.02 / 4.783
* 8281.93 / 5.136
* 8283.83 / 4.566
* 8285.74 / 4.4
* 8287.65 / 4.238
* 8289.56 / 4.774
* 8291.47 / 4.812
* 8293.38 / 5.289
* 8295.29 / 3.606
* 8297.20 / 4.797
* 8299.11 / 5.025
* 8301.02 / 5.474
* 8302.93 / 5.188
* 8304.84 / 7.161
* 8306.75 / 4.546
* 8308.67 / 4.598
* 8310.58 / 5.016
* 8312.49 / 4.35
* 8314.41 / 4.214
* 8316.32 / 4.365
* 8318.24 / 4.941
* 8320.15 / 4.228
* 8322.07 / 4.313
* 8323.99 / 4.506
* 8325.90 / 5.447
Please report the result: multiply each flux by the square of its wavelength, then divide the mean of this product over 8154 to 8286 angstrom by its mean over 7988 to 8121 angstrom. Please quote 1.08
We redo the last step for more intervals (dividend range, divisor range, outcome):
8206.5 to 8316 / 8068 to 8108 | 1.19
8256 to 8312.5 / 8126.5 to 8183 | 1.17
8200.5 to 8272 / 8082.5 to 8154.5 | 1.20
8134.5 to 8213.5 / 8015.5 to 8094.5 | 1.00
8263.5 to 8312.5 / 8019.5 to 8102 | 1.19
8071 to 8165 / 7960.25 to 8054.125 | 0.90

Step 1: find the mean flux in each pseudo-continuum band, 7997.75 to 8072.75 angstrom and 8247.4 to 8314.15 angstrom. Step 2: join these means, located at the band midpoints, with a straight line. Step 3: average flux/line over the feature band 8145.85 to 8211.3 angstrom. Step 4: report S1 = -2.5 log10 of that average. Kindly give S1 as 0.08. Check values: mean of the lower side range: 4.6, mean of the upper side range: 4.9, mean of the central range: 4.45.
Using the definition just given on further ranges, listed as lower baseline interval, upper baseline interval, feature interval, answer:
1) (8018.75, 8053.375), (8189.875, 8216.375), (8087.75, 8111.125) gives 0.10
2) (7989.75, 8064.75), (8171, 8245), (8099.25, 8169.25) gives 0.07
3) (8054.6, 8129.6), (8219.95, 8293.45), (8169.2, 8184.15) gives 0.04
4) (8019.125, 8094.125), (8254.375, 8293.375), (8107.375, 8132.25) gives 0.18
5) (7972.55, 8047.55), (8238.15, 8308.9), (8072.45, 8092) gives 0.18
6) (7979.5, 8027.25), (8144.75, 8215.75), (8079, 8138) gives 0.13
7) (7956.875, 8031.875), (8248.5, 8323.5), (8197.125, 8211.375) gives 0.06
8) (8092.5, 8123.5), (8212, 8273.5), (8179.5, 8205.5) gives 0.07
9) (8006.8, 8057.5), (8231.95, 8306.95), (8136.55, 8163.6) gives 0.13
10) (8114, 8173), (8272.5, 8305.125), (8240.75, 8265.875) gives 0.06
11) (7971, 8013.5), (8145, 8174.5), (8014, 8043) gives 0.01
